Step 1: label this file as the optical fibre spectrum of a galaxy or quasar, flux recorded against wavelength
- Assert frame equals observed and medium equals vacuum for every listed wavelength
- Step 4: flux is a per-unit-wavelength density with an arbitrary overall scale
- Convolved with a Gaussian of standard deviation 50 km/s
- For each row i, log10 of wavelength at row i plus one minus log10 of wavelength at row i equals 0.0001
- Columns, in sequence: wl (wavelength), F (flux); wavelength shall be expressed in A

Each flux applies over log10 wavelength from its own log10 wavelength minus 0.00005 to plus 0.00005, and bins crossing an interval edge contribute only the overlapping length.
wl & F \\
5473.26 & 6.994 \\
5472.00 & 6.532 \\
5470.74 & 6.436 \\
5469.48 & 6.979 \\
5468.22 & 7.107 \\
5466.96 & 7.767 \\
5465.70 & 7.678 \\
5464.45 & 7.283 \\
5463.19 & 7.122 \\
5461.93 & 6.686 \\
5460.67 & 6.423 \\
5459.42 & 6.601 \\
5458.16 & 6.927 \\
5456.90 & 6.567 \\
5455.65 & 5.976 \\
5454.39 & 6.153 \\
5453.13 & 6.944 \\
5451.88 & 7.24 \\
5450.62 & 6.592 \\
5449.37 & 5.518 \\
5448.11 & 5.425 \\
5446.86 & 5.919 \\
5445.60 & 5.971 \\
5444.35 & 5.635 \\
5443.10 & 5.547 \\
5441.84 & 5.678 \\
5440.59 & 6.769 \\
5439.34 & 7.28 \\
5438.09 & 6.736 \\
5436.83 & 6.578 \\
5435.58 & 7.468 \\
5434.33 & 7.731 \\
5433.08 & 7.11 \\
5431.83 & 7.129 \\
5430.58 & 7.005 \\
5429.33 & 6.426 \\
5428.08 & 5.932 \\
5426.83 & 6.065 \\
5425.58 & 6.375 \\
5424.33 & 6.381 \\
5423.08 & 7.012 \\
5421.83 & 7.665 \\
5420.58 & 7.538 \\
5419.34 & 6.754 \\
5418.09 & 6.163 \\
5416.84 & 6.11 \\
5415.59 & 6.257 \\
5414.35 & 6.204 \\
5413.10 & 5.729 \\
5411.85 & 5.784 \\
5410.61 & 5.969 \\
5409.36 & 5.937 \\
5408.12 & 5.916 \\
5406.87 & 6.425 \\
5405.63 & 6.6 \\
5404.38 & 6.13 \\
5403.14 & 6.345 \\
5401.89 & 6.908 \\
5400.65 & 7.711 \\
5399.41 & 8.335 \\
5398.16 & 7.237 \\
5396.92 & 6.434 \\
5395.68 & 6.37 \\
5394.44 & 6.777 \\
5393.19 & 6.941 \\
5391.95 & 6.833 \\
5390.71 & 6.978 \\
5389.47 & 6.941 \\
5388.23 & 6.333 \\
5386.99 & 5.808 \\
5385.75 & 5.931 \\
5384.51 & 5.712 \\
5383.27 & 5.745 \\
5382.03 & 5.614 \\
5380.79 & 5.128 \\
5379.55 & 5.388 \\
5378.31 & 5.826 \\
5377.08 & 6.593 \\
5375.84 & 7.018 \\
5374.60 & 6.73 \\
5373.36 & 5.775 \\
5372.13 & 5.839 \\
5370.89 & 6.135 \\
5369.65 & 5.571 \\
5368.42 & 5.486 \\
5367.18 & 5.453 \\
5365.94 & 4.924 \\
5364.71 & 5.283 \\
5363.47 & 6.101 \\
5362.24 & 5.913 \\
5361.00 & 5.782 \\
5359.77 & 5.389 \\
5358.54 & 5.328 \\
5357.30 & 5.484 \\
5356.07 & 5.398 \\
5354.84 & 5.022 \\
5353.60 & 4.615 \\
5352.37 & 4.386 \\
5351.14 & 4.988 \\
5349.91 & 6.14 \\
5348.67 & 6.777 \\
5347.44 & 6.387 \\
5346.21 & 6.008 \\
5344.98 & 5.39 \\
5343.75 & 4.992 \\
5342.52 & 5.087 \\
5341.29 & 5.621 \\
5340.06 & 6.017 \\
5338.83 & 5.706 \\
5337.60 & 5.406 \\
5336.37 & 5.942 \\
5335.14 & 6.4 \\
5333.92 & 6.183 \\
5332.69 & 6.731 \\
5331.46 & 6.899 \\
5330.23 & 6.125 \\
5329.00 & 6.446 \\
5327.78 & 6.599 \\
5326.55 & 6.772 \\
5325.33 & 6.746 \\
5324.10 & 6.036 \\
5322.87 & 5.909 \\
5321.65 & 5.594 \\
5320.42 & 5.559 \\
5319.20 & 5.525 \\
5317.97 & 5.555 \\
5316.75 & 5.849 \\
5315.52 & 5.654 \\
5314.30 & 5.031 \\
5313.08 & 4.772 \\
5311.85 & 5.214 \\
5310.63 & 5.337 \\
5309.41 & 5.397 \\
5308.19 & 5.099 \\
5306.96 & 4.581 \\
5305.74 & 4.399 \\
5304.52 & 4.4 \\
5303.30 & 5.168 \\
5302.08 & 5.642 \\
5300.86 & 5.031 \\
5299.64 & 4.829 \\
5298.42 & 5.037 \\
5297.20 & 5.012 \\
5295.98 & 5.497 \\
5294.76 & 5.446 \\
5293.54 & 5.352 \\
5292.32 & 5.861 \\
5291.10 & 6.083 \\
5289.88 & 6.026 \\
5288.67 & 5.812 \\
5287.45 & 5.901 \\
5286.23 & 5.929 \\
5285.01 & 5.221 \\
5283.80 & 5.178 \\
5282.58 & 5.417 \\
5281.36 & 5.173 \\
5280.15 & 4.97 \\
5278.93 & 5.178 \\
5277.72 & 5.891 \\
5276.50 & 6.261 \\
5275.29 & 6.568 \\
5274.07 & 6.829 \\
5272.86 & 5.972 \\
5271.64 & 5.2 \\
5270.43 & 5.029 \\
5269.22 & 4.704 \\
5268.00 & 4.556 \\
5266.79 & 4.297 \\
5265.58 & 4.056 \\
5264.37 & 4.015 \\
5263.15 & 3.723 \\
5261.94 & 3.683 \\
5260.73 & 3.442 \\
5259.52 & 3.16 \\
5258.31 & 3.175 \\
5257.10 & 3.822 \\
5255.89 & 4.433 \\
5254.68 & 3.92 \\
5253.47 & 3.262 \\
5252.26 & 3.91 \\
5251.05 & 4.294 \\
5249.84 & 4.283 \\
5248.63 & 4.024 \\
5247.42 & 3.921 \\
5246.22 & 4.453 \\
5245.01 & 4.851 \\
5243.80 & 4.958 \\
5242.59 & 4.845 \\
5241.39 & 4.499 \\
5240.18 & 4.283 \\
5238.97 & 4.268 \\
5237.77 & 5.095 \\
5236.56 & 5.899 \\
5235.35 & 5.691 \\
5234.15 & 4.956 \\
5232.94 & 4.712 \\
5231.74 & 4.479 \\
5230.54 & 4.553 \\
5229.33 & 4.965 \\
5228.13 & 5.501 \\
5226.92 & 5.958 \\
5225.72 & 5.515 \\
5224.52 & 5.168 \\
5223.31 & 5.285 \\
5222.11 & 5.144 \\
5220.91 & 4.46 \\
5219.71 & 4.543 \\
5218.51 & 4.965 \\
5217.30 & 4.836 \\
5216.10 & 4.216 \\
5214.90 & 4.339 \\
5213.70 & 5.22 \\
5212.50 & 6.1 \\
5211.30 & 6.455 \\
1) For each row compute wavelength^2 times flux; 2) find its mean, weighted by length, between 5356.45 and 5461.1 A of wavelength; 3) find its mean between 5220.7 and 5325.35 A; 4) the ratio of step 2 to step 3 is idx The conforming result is 1.33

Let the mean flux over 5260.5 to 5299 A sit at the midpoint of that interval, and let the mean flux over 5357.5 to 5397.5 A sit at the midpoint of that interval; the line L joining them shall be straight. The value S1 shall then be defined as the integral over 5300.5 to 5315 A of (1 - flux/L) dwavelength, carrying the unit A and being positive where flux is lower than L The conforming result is 1.2 A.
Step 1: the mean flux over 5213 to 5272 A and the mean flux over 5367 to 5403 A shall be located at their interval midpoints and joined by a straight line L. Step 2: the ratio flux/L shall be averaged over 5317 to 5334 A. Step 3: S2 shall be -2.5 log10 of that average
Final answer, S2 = -0.109 mag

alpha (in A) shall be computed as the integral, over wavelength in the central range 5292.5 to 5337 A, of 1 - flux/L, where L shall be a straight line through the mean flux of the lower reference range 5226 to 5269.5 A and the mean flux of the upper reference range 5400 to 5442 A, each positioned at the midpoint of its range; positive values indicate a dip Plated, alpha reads -2.9 A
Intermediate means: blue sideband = 4.41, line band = 5.61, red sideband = 6.6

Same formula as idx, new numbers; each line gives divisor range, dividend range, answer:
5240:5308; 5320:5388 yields 1.23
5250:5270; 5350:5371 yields 1.42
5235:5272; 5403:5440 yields 1.63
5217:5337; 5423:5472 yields 1.37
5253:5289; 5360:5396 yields 1.30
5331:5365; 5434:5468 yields 1.20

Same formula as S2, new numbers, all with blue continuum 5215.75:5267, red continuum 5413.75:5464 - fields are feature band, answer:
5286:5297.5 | -0.14 mag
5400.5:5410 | -0.04 mag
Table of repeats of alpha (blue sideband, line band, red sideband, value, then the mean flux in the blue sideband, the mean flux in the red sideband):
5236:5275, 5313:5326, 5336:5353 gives -1.0 A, 4.42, 5.63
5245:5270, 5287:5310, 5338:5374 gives -3.3 A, 3.99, 5.55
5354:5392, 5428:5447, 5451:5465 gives -0.3 A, 5.83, 6.71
